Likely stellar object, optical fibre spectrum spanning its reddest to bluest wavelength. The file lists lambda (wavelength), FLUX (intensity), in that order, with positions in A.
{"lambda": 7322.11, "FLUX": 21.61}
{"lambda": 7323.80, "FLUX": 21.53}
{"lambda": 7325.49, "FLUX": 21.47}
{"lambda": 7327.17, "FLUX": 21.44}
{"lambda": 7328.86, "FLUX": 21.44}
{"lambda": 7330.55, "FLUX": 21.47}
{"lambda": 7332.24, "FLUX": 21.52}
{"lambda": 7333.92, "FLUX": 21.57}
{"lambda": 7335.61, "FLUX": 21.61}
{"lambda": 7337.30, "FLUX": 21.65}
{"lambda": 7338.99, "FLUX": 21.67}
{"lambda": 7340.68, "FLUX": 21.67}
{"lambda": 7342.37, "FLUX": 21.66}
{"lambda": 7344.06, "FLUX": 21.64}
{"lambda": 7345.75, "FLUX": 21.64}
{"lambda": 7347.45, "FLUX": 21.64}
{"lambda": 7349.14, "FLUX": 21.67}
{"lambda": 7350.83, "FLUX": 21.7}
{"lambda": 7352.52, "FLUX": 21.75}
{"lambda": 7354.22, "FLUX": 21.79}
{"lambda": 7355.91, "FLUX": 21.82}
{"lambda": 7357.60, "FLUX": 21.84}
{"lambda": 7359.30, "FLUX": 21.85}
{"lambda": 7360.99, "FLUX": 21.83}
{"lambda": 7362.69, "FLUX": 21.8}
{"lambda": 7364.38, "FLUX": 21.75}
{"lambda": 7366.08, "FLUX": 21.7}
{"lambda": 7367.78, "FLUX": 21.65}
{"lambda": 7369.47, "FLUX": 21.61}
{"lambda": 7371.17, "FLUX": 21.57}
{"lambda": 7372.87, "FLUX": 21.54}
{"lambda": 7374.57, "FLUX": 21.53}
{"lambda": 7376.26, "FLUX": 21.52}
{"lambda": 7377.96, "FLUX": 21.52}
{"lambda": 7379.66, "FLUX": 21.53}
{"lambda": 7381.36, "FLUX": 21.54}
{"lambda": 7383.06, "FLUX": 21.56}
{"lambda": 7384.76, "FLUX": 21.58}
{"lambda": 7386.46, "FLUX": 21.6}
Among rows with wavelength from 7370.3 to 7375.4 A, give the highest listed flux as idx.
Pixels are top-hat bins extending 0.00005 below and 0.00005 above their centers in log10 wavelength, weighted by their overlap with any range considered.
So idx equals 21.57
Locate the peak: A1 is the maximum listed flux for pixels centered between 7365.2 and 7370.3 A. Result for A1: 21.7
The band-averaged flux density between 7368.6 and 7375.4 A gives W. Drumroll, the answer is 21.6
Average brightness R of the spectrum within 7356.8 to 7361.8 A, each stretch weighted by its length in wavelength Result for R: 21.8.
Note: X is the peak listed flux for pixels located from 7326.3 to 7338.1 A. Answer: 21.65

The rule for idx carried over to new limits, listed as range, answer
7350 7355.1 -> 21.79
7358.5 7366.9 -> 21.85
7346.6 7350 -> 21.67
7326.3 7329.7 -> 21.44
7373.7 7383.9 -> 21.56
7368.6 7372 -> 21.61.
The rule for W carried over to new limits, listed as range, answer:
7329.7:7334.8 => 21.5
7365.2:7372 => 21.6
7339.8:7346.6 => 21.6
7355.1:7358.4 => 21.9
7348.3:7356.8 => 21.8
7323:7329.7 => 21.5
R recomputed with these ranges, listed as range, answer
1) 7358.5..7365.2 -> 21.8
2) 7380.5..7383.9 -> 21.5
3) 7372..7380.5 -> 21.5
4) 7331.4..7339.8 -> 21.6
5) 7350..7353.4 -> 21.7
